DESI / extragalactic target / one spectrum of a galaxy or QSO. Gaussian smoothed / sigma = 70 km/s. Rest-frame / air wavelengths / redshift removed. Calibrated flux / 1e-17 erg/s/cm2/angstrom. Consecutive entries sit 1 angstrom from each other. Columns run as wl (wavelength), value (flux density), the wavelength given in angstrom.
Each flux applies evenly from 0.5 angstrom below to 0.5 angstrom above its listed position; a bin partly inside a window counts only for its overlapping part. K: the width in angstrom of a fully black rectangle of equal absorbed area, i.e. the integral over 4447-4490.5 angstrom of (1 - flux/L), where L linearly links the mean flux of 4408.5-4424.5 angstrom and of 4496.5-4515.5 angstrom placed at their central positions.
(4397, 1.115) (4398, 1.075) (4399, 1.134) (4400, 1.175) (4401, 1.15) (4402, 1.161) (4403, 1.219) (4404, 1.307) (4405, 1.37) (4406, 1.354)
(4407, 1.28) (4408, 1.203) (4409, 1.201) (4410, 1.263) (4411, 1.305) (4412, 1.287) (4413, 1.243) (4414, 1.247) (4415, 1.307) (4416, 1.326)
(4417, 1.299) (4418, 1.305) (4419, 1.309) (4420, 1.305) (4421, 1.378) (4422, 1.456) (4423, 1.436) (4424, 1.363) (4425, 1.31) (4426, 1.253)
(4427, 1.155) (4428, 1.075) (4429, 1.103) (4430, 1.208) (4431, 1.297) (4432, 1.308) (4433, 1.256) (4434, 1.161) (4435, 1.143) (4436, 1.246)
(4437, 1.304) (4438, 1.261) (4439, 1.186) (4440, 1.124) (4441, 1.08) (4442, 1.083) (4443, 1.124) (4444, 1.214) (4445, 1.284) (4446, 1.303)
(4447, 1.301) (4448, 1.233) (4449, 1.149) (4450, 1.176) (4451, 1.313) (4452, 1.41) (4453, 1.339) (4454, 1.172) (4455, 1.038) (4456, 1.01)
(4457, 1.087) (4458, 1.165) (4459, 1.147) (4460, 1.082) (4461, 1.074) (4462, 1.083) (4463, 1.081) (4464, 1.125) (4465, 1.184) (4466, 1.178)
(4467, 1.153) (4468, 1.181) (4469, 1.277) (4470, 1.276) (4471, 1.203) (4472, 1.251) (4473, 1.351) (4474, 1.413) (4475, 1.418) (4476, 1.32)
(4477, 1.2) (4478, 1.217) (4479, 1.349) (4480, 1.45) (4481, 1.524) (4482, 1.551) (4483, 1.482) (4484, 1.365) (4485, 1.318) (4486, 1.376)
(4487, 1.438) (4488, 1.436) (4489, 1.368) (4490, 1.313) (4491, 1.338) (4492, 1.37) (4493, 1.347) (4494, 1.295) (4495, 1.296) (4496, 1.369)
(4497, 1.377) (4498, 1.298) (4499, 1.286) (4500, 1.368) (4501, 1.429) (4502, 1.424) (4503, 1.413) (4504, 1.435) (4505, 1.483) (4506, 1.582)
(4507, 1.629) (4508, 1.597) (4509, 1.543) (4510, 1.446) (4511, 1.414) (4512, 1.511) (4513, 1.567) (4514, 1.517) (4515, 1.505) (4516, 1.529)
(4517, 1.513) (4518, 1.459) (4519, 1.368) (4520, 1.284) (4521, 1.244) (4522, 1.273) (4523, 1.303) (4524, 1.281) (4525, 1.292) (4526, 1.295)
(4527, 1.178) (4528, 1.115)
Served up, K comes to 4.4 angstrom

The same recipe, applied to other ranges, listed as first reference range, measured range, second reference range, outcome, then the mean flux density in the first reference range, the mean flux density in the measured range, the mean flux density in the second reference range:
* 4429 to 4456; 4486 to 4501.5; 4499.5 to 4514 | 0.8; 1.21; 1.36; 1.49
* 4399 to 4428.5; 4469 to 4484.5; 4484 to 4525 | 0.1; 1.27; 1.36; 1.41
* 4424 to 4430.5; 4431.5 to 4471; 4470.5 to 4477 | 2.2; 1.2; 1.19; 1.32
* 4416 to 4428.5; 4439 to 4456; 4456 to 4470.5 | 0.0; 1.3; 1.2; 1.14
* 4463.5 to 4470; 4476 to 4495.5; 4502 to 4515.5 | -0.5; 1.19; 1.37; 1.51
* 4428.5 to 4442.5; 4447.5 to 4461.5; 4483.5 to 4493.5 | 1.0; 1.2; 1.17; 1.37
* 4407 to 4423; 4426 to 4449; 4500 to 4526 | 2.2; 1.3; 1.2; 1.44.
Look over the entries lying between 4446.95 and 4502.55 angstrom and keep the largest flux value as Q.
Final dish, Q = 1.551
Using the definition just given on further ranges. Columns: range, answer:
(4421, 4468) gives 1.456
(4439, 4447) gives 1.303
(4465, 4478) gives 1.418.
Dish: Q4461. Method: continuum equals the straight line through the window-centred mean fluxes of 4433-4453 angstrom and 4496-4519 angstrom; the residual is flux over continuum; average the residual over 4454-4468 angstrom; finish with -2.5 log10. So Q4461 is 0.159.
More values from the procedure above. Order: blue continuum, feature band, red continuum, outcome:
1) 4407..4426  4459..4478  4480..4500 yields 0.12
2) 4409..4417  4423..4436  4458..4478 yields 0.03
